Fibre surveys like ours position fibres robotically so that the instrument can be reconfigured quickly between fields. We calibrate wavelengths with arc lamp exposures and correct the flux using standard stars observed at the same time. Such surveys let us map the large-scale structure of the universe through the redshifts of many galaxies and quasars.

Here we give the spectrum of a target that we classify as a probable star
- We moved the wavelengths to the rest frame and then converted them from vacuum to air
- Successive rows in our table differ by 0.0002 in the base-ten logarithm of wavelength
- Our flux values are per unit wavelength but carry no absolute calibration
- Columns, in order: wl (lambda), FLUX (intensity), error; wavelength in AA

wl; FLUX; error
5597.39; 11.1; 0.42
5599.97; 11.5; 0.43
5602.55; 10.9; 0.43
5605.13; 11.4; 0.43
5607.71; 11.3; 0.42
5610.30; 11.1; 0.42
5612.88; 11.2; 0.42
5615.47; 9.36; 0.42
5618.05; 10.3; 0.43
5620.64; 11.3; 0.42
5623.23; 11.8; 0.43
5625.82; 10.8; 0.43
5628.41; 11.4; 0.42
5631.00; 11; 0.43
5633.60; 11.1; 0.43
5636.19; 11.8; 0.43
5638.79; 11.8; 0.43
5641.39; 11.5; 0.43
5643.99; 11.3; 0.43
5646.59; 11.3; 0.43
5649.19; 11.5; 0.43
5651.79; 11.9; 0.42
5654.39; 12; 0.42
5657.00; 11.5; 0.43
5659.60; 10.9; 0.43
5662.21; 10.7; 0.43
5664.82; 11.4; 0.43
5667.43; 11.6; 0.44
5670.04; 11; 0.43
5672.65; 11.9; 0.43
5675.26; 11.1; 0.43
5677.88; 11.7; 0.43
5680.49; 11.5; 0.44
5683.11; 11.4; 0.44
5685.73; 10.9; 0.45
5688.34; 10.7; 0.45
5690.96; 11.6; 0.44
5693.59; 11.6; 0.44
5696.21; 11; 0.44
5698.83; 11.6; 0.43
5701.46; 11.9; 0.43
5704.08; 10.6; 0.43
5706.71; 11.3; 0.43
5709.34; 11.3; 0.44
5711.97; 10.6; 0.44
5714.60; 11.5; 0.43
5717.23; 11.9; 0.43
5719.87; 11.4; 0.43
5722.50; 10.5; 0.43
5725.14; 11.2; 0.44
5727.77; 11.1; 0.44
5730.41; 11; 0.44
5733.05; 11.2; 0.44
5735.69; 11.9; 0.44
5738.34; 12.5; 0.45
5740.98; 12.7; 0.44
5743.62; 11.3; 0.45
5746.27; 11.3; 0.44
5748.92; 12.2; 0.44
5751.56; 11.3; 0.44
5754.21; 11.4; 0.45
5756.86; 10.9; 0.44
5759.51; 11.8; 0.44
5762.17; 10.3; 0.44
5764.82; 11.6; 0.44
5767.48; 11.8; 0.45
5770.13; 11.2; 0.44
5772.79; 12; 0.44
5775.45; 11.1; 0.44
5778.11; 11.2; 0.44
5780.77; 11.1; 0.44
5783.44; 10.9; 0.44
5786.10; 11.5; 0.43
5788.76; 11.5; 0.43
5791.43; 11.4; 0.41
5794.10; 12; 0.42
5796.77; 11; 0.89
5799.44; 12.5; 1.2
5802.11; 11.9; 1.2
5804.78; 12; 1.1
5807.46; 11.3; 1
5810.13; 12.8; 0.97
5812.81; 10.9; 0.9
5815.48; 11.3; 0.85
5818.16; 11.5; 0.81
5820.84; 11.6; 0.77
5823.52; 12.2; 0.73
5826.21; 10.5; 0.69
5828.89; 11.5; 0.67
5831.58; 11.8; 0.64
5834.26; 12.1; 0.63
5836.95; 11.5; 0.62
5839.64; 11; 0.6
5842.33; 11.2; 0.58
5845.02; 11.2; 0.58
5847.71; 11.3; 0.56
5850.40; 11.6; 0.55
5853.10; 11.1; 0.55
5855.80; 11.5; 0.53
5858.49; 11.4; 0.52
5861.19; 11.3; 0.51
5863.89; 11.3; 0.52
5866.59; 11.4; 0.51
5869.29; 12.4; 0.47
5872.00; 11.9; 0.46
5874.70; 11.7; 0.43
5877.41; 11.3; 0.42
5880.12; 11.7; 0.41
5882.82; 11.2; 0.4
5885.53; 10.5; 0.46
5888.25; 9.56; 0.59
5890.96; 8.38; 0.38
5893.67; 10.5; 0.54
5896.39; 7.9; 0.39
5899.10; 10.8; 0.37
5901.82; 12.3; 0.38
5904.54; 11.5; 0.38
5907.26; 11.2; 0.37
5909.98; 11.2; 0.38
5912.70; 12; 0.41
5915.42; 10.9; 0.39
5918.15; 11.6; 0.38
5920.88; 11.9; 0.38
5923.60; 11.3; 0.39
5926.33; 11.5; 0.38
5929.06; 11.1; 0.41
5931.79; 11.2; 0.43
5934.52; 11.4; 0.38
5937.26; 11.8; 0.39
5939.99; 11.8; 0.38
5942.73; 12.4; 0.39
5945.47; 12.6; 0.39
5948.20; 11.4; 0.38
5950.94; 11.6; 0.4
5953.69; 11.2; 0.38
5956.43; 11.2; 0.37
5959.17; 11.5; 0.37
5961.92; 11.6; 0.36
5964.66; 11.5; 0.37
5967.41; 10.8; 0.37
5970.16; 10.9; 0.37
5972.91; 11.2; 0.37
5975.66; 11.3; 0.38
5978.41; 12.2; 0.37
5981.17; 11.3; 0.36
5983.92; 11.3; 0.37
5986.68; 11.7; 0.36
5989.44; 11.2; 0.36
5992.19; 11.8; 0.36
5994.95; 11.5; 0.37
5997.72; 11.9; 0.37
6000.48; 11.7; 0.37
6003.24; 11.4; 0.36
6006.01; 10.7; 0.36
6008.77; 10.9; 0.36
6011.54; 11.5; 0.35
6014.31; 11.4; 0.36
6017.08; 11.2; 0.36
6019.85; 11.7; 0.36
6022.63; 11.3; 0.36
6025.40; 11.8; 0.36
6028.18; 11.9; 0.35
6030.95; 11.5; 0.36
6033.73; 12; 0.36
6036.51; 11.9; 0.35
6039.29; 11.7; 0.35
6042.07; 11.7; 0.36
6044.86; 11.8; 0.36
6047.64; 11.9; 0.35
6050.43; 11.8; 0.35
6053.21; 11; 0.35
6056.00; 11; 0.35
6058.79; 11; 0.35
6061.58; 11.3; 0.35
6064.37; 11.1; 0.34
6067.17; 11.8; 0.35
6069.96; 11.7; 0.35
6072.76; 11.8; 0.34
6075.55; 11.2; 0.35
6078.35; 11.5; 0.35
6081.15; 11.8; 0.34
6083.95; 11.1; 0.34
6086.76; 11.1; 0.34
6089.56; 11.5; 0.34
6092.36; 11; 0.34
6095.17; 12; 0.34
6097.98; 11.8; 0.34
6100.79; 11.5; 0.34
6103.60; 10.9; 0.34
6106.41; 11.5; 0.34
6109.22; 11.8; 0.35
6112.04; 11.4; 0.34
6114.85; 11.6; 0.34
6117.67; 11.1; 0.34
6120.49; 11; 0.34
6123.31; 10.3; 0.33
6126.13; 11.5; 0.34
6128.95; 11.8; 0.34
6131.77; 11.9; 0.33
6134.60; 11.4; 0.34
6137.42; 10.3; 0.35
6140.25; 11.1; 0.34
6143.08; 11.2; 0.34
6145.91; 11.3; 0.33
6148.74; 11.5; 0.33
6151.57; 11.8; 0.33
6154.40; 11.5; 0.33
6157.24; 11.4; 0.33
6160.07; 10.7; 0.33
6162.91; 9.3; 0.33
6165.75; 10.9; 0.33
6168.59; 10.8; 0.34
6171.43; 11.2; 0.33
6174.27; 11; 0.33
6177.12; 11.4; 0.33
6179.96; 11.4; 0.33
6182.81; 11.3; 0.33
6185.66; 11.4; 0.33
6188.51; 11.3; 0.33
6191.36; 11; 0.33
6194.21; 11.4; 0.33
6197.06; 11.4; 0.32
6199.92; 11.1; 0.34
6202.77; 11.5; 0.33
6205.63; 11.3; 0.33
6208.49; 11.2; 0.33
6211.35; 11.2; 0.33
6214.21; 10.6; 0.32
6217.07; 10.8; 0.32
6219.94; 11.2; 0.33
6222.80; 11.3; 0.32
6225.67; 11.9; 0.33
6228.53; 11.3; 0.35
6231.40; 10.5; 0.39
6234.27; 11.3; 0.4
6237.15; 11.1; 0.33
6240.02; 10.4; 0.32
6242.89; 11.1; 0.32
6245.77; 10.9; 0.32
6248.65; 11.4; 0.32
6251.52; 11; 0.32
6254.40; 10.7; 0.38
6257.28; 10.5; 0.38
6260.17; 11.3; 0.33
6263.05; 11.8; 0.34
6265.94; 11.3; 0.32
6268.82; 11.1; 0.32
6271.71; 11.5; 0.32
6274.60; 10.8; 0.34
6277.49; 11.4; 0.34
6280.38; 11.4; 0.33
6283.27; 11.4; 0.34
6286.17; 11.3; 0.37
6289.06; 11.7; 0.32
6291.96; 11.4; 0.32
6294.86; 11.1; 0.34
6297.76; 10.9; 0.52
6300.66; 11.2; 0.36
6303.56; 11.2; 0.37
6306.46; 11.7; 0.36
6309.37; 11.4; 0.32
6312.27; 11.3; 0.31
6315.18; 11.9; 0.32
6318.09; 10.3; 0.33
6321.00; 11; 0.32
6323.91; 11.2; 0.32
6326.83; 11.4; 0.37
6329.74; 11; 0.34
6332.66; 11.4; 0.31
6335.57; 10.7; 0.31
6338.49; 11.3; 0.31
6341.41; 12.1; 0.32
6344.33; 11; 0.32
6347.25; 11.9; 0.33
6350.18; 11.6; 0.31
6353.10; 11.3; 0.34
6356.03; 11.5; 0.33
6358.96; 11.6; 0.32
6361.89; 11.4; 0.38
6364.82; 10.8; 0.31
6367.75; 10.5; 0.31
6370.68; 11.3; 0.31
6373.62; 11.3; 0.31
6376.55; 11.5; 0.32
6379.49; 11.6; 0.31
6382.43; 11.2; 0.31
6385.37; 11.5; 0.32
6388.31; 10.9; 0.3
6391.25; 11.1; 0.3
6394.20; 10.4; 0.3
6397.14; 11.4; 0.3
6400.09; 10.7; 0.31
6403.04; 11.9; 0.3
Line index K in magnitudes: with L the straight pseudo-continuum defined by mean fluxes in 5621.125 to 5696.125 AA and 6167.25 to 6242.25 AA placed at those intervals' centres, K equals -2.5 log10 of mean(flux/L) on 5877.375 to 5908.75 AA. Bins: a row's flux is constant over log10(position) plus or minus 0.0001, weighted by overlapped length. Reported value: 0.07 mag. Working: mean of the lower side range 11.4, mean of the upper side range 11.2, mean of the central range 10.5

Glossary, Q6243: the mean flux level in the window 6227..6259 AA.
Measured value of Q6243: 10.9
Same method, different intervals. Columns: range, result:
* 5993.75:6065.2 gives 11.5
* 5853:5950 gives 11.3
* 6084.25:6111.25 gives 11.4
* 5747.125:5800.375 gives 11.4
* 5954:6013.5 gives 11.4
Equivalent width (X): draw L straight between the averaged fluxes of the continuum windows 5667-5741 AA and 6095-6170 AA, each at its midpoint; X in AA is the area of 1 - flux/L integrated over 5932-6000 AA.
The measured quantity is -1.61 AA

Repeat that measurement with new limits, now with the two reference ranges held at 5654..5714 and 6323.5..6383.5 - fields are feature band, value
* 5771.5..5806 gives -0.8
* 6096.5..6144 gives 0.0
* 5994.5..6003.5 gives -0.3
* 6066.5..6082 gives -0.4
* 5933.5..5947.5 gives -0.9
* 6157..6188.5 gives 0.9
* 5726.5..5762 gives -0.8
